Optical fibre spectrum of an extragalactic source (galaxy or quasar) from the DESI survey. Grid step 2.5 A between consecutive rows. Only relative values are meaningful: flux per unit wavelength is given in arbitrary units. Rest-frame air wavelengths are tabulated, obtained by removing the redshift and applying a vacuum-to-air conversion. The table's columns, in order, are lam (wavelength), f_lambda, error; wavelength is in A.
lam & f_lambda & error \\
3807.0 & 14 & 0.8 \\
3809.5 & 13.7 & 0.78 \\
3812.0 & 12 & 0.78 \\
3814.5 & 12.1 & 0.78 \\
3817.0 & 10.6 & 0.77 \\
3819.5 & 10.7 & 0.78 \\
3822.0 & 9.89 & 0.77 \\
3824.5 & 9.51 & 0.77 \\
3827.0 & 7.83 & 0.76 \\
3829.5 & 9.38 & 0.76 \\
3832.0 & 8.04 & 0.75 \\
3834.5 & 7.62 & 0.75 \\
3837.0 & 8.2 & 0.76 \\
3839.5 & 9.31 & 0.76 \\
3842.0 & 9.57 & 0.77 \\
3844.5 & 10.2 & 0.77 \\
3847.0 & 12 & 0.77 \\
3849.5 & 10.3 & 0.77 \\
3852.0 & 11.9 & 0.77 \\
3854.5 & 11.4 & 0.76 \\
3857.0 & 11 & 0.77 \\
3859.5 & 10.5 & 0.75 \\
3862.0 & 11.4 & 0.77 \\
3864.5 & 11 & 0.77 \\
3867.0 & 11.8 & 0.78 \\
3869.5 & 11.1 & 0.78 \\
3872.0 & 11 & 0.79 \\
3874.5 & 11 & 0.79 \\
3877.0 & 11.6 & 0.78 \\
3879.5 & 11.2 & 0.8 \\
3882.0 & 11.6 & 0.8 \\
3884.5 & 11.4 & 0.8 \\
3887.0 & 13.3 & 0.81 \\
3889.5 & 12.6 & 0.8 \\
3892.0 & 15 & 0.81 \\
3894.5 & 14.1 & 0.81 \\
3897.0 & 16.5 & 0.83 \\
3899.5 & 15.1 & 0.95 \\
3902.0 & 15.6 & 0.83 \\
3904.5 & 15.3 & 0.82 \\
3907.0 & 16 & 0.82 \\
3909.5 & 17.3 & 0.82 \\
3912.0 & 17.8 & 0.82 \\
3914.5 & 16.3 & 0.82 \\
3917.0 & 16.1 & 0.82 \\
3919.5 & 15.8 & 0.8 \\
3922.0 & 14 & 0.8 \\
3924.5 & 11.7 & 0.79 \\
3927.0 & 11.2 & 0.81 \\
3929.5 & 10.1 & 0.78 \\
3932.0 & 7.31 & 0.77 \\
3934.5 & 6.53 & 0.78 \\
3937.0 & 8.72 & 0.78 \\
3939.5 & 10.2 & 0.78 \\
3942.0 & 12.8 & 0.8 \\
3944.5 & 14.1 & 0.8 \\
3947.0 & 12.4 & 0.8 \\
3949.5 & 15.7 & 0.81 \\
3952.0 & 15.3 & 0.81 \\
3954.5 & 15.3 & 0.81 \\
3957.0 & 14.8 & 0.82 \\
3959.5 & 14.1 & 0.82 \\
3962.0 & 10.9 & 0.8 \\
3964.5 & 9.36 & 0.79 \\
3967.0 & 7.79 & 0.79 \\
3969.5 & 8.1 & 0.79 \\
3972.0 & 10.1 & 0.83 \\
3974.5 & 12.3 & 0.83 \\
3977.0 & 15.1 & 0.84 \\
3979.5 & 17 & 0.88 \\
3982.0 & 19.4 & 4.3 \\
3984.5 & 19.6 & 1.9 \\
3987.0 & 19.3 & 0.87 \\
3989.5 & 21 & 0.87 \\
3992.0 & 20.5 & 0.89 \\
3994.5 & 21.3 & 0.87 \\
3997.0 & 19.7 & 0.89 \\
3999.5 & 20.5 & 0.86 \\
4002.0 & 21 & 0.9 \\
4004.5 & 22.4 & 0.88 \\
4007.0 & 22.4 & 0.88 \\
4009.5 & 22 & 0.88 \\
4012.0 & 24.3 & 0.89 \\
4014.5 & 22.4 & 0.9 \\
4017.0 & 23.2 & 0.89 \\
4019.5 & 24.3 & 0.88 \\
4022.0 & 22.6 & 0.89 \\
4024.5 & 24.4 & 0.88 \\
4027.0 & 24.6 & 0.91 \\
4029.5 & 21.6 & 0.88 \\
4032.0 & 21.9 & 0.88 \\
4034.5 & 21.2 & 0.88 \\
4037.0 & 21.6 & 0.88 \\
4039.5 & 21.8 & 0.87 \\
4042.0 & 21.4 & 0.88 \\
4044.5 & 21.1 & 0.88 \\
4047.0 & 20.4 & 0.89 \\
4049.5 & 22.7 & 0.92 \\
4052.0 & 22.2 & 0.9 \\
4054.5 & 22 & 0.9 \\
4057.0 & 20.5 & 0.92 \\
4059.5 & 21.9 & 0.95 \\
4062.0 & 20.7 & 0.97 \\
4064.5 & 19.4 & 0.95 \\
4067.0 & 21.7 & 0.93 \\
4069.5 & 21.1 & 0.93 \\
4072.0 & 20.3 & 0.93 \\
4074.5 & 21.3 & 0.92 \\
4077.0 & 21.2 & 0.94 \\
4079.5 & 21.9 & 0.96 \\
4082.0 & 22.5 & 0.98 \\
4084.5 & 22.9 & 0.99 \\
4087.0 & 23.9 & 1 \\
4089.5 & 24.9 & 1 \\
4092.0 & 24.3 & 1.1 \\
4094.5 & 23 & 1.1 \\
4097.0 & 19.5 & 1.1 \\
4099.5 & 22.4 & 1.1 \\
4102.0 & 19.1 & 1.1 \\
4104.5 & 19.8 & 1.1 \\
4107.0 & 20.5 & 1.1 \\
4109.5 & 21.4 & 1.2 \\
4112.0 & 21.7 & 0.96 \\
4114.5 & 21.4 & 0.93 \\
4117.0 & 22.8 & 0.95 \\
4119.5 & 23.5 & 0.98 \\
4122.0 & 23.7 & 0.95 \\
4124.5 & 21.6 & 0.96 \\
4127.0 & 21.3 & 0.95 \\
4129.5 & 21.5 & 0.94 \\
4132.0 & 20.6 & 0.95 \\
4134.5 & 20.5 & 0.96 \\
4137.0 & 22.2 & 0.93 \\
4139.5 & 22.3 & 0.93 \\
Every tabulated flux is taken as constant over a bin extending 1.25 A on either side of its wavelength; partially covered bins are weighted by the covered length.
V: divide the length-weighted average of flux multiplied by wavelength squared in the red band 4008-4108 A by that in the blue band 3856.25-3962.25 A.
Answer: 1.82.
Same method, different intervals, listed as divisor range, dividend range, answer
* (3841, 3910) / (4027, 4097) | 1.92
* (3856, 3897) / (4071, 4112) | 2.02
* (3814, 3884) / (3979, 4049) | 2.25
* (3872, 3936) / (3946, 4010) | 1.28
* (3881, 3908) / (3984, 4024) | 1.61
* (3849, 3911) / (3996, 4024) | 1.86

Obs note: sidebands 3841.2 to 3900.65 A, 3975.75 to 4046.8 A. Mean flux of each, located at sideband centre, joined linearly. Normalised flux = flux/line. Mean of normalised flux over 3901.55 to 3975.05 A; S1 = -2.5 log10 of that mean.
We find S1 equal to 0.258 mag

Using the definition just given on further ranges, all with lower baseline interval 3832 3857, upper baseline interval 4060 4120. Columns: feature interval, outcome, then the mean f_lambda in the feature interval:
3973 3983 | 0.05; 15.7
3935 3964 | 0.17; 12.9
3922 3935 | 0.36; 9.98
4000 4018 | -0.25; 22.4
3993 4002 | -0.19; 20.6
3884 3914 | -0.20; 15.1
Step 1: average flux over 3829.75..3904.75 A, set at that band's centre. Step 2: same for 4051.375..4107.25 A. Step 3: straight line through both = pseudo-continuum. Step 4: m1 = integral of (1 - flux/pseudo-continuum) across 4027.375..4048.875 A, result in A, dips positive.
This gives -2.05 A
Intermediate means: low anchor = 11.6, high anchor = 21.6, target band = 21.5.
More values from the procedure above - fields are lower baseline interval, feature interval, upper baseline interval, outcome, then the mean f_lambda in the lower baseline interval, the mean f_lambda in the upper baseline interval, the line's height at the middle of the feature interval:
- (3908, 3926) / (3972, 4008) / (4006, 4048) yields 2.0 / 15.5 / 22.4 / 20.1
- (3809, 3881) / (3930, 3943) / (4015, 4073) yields 5.5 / 10.5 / 21.9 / 15.7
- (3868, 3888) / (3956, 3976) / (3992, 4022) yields 8.3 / 11.5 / 22.1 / 18.7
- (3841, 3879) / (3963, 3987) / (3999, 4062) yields 6.7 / 11.1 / 22.2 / 18.6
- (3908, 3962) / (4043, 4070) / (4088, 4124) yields -2.5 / 13.2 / 22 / 19.4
